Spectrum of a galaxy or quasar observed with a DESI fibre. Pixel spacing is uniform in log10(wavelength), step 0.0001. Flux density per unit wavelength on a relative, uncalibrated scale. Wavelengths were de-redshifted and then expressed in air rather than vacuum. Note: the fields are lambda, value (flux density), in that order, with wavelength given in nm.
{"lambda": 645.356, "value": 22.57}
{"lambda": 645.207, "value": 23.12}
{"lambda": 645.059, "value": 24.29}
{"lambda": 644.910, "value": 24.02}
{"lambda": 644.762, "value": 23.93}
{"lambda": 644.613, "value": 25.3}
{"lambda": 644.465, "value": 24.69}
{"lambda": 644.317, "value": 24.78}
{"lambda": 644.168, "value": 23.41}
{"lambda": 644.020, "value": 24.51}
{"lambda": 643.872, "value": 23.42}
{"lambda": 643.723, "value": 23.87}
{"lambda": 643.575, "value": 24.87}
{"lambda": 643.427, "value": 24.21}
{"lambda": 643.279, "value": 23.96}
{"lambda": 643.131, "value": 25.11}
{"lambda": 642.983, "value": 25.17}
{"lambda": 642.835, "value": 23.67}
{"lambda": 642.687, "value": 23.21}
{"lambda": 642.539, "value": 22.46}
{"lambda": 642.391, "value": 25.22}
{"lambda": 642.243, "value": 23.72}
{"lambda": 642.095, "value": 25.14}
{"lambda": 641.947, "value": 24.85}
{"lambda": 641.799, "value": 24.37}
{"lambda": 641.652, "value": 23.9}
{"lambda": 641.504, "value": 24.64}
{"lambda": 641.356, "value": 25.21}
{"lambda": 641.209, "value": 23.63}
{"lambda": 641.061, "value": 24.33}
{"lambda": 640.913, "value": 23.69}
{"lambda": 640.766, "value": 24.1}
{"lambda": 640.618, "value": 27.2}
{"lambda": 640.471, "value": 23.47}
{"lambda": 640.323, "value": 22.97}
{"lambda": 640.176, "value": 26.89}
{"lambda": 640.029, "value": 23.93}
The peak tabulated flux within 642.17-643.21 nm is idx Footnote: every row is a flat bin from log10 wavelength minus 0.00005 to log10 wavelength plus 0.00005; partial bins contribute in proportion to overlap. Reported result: 25.22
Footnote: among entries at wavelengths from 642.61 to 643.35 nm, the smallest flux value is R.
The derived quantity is 23.21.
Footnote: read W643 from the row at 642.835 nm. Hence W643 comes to 23.67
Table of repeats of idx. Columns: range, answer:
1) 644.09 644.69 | 25.3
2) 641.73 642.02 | 24.85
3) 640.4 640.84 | 27.2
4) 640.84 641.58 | 25.21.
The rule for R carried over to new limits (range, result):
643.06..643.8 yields 23.87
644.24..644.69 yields 24.69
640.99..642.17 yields 23.63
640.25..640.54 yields 22.97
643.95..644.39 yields 23.41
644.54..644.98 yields 23.93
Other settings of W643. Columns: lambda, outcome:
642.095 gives 25.14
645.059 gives 24.29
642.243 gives 23.72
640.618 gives 27.2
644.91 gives 24.02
